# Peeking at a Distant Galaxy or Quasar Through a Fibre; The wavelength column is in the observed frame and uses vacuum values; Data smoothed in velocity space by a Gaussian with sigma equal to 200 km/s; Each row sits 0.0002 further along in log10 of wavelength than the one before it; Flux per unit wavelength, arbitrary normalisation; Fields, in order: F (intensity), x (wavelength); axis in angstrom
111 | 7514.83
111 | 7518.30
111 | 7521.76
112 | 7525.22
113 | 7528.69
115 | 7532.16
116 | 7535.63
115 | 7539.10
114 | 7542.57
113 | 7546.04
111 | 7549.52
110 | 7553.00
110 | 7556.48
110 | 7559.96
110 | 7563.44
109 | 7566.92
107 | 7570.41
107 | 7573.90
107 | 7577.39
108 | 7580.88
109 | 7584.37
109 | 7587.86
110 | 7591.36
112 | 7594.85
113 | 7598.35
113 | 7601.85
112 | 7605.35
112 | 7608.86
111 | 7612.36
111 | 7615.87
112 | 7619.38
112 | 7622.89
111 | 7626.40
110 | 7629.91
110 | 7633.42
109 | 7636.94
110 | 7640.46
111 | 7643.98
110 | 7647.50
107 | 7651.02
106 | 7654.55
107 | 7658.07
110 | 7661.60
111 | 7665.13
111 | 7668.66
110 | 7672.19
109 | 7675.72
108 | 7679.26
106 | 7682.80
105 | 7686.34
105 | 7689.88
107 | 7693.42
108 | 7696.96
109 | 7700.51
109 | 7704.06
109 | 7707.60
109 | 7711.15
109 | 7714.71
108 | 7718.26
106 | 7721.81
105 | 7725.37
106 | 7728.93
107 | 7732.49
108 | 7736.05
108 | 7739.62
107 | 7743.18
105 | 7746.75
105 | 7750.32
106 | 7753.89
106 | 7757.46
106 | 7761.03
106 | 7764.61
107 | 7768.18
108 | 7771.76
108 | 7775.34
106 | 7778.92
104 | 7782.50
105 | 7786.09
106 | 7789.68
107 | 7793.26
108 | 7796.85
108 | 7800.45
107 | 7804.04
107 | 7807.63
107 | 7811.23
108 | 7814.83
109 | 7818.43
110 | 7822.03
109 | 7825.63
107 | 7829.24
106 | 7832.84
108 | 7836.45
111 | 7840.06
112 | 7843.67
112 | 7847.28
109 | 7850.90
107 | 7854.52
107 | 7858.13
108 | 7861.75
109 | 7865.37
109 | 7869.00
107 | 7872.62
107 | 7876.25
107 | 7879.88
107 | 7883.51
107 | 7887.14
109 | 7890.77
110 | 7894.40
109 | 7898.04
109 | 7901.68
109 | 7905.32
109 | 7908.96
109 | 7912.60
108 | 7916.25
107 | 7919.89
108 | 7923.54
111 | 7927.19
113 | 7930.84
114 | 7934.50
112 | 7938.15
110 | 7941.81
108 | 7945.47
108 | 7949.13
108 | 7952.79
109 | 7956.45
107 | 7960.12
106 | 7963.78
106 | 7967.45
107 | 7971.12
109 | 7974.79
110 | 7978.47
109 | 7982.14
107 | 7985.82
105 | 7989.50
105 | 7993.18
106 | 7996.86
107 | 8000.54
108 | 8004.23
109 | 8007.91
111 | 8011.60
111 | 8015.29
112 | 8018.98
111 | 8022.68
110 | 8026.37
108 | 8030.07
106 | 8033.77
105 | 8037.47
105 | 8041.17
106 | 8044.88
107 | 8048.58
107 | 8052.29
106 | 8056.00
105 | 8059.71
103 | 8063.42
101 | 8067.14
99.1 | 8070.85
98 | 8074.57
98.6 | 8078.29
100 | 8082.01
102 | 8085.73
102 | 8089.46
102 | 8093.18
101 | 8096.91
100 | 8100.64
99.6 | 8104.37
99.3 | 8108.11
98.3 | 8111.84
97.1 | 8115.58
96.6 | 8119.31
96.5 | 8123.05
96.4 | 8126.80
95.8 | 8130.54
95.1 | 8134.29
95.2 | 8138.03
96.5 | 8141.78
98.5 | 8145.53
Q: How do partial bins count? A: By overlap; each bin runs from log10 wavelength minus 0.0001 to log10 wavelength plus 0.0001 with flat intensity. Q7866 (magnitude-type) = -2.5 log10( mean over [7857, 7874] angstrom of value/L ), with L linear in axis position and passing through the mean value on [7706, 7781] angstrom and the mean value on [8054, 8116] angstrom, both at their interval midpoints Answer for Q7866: -0.03 mag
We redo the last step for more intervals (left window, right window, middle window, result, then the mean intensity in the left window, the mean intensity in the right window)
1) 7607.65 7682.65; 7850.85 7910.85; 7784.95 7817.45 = 0.02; 110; 108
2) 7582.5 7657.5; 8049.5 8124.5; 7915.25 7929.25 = -0.05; 110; 101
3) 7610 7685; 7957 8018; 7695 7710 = 0.01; 110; 108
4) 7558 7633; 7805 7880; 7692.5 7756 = 0.02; 110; 108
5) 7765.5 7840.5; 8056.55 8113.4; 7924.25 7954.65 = -0.06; 107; 101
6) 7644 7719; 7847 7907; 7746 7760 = 0.03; 108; 108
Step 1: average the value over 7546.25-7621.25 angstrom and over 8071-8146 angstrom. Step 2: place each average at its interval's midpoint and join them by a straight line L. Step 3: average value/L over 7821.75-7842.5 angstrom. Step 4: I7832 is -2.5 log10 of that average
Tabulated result -0.04 mag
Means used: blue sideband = 110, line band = 109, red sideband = 98.4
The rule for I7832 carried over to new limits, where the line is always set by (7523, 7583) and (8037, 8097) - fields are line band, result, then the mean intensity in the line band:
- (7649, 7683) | 0.006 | 109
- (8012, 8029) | -0.074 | 111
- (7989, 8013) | -0.036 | 107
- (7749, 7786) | 0.014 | 106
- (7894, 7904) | -0.037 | 109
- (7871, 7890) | -0.014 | 107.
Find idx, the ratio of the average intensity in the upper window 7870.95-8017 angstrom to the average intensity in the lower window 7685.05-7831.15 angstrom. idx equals 1.01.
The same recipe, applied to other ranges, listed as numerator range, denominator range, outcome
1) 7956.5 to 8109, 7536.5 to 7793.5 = 0.97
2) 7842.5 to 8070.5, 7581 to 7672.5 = 0.98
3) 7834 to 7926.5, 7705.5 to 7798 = 1.02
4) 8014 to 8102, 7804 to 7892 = 0.96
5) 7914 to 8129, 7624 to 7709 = 0.97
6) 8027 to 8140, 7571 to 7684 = 0.92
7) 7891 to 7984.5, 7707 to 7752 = 1.02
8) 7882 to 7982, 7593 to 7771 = 1.00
